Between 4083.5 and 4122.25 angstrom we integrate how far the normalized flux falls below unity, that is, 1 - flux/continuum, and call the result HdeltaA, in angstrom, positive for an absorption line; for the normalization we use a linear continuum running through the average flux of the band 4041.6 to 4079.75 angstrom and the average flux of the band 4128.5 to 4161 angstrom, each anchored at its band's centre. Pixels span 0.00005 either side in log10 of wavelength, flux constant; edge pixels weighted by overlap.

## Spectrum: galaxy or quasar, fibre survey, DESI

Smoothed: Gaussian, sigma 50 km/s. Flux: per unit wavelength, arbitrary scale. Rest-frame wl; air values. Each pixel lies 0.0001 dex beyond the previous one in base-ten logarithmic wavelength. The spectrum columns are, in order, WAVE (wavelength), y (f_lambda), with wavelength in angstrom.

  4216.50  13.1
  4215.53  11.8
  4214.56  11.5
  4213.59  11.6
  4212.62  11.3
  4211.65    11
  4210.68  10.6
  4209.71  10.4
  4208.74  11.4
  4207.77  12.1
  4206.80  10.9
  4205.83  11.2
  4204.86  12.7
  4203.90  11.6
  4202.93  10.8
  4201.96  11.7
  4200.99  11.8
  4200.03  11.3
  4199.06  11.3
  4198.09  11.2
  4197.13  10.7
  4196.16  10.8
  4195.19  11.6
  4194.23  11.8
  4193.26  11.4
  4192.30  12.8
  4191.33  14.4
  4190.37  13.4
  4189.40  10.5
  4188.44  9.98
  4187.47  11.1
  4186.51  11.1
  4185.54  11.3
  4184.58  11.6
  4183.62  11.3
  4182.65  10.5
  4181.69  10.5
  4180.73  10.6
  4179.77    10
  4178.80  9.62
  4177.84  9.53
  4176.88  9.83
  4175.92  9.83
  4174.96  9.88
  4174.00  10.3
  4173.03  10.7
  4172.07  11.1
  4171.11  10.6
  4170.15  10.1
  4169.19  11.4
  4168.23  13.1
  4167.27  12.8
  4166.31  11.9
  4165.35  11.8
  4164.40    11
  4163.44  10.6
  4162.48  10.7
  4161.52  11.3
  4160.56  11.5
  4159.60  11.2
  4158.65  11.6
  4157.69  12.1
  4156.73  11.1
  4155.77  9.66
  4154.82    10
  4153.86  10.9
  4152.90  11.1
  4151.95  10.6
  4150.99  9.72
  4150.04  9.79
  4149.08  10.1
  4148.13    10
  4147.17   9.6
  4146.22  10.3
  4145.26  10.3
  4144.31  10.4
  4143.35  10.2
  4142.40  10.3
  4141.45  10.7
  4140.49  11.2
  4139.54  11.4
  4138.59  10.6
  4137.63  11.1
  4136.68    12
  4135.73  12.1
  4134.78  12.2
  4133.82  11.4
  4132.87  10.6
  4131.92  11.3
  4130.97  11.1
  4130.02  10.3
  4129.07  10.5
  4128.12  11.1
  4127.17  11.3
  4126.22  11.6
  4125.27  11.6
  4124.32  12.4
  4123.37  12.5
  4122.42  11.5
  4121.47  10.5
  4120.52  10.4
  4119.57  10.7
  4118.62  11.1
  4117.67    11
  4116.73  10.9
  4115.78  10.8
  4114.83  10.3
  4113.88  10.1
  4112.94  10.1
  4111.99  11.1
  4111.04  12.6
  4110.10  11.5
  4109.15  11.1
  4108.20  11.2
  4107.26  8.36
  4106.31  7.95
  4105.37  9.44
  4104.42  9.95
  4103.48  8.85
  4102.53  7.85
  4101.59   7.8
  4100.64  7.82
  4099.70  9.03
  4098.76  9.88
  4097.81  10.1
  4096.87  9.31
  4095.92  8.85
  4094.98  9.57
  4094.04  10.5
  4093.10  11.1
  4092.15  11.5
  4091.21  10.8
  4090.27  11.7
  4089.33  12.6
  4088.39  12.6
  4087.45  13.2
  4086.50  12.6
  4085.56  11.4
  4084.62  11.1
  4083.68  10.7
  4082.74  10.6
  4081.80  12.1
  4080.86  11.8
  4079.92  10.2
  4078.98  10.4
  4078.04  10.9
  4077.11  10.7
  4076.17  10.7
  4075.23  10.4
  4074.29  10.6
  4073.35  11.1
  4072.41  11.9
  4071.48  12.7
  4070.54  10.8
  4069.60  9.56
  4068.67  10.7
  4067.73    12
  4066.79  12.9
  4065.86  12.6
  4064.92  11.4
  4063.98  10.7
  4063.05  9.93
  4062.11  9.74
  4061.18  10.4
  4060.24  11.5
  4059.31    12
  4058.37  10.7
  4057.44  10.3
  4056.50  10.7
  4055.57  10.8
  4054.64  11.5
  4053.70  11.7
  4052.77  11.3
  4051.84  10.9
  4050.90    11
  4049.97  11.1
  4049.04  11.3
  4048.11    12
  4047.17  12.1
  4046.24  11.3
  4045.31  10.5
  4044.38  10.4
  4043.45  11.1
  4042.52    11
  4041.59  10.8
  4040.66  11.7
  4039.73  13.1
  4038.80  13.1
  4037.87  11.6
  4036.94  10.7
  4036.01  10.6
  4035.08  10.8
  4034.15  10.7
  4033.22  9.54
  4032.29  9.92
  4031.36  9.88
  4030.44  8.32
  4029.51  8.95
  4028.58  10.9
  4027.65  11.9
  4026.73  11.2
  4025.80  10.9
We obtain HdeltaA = 1.7 angstrom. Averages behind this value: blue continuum 11.1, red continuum 10.8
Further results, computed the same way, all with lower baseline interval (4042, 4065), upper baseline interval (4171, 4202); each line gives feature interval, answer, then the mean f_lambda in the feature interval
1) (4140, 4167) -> 0.7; 10.7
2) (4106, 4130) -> 0.3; 10.9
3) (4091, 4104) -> 1.8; 9.47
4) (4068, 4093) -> -0.6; 11.3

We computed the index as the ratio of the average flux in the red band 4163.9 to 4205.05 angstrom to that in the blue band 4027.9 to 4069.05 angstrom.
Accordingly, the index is 1.02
